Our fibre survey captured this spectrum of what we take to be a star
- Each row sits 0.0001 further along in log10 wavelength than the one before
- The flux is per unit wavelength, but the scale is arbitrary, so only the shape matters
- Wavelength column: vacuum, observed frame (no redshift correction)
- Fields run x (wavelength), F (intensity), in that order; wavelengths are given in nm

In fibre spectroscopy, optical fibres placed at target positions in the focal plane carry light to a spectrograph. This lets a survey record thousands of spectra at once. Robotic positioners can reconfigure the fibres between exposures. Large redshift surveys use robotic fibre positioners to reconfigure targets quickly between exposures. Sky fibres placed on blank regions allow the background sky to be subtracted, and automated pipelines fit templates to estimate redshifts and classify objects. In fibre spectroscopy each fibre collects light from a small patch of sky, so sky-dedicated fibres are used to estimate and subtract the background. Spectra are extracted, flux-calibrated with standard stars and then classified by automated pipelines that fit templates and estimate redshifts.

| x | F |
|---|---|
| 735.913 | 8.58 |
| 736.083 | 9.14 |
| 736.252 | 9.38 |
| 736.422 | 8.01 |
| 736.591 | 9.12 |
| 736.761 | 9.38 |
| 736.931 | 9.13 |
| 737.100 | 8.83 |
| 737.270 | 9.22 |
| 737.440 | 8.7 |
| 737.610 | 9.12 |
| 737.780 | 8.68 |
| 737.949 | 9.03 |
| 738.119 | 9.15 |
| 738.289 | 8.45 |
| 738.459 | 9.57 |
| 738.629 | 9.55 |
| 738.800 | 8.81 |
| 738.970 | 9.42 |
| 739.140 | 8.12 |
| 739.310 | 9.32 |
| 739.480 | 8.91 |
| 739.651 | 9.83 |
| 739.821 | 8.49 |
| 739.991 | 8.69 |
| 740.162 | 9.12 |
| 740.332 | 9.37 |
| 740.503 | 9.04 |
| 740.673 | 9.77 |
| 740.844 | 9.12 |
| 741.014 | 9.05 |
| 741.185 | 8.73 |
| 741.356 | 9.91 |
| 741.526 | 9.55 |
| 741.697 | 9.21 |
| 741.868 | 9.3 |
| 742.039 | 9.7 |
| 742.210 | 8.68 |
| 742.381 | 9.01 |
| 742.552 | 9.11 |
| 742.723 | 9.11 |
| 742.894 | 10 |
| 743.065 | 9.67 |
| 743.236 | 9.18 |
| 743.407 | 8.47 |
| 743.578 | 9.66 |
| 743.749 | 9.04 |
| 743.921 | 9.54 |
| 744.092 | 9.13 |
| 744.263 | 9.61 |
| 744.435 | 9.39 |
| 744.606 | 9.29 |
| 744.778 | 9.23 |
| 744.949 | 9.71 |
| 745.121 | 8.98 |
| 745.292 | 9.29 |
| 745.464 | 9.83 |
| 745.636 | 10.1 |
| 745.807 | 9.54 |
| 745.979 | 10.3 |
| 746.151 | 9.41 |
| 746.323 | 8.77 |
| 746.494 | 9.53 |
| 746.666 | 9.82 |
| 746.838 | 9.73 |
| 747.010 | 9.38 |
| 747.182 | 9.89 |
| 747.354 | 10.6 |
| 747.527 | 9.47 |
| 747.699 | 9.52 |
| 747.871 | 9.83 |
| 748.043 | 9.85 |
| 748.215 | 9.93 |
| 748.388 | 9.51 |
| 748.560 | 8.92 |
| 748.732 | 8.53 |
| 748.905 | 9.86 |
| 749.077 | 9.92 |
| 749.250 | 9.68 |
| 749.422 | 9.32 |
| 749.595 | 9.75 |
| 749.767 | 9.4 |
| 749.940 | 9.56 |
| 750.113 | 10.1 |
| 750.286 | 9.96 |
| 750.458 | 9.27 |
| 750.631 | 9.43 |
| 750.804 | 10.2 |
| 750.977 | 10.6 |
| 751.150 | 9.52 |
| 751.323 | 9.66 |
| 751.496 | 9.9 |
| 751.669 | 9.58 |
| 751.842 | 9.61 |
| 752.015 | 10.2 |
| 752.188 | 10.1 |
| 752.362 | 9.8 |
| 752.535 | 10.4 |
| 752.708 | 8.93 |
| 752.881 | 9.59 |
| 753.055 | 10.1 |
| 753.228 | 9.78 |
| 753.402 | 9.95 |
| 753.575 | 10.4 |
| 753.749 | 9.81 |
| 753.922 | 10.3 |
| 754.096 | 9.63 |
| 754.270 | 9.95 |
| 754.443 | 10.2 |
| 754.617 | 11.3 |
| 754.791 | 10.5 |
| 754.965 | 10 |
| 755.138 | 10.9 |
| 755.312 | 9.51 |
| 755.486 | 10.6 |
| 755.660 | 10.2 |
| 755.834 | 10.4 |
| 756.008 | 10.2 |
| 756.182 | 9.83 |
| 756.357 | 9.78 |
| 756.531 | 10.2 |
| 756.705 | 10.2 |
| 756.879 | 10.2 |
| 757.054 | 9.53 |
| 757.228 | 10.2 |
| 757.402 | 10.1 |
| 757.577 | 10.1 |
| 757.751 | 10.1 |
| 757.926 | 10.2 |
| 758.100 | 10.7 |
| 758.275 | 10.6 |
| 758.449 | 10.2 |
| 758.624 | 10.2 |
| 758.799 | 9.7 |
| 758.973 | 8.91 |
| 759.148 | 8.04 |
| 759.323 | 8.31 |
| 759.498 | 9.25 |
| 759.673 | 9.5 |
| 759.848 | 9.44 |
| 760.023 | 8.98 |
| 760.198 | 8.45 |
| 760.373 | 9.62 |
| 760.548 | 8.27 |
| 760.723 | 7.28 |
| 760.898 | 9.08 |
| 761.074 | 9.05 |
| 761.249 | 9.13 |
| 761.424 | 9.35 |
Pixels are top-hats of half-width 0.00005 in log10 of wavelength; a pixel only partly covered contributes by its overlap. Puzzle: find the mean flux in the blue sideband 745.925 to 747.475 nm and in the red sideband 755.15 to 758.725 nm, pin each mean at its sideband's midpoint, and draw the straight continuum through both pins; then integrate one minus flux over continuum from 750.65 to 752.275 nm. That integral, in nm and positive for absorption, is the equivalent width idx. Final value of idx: 0.001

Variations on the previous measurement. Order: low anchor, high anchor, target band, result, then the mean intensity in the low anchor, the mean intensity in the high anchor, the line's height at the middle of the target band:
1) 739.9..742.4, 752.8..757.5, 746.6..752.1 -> 0.03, 9.22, 10.1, 9.75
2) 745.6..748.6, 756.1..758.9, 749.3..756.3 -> -0.03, 9.68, 10.1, 9.91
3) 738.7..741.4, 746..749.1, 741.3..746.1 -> -0.04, 9.09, 9.59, 9.34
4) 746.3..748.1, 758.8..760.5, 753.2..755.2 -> -0.20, 9.7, 8.97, 9.29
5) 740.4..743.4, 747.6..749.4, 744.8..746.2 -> -0.03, 9.28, 9.55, 9.43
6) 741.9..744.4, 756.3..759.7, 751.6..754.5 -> -0.08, 9.28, 9.81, 9.63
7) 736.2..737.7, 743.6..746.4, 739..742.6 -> 0.02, 8.97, 9.45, 9.2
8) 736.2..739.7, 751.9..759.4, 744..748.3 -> -0.06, 9.02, 10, 9.47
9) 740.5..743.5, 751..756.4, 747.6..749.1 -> 0.02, 9.26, 10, 9.68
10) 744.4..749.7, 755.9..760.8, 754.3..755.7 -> -0.12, 9.58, 9.58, 9.58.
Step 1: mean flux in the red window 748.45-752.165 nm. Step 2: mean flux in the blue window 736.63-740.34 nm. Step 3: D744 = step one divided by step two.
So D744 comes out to 1.07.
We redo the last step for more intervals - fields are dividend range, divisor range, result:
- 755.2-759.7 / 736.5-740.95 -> 1.09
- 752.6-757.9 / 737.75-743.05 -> 1.10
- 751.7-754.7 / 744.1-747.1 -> 1.05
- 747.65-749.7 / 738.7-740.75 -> 1.05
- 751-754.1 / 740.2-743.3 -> 1.06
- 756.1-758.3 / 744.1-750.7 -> 1.06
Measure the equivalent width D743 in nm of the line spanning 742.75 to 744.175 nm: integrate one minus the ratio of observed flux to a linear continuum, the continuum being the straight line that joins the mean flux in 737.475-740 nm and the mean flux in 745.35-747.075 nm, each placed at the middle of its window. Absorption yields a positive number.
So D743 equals 0.01 nm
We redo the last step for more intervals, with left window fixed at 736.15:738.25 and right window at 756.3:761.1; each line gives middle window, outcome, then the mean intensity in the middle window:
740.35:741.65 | -0.03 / 9.31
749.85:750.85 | -0.05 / 9.73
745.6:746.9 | -0.06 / 9.64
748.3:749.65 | -0.02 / 9.43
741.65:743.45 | -0.03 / 9.24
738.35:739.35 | -0.01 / 9.1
